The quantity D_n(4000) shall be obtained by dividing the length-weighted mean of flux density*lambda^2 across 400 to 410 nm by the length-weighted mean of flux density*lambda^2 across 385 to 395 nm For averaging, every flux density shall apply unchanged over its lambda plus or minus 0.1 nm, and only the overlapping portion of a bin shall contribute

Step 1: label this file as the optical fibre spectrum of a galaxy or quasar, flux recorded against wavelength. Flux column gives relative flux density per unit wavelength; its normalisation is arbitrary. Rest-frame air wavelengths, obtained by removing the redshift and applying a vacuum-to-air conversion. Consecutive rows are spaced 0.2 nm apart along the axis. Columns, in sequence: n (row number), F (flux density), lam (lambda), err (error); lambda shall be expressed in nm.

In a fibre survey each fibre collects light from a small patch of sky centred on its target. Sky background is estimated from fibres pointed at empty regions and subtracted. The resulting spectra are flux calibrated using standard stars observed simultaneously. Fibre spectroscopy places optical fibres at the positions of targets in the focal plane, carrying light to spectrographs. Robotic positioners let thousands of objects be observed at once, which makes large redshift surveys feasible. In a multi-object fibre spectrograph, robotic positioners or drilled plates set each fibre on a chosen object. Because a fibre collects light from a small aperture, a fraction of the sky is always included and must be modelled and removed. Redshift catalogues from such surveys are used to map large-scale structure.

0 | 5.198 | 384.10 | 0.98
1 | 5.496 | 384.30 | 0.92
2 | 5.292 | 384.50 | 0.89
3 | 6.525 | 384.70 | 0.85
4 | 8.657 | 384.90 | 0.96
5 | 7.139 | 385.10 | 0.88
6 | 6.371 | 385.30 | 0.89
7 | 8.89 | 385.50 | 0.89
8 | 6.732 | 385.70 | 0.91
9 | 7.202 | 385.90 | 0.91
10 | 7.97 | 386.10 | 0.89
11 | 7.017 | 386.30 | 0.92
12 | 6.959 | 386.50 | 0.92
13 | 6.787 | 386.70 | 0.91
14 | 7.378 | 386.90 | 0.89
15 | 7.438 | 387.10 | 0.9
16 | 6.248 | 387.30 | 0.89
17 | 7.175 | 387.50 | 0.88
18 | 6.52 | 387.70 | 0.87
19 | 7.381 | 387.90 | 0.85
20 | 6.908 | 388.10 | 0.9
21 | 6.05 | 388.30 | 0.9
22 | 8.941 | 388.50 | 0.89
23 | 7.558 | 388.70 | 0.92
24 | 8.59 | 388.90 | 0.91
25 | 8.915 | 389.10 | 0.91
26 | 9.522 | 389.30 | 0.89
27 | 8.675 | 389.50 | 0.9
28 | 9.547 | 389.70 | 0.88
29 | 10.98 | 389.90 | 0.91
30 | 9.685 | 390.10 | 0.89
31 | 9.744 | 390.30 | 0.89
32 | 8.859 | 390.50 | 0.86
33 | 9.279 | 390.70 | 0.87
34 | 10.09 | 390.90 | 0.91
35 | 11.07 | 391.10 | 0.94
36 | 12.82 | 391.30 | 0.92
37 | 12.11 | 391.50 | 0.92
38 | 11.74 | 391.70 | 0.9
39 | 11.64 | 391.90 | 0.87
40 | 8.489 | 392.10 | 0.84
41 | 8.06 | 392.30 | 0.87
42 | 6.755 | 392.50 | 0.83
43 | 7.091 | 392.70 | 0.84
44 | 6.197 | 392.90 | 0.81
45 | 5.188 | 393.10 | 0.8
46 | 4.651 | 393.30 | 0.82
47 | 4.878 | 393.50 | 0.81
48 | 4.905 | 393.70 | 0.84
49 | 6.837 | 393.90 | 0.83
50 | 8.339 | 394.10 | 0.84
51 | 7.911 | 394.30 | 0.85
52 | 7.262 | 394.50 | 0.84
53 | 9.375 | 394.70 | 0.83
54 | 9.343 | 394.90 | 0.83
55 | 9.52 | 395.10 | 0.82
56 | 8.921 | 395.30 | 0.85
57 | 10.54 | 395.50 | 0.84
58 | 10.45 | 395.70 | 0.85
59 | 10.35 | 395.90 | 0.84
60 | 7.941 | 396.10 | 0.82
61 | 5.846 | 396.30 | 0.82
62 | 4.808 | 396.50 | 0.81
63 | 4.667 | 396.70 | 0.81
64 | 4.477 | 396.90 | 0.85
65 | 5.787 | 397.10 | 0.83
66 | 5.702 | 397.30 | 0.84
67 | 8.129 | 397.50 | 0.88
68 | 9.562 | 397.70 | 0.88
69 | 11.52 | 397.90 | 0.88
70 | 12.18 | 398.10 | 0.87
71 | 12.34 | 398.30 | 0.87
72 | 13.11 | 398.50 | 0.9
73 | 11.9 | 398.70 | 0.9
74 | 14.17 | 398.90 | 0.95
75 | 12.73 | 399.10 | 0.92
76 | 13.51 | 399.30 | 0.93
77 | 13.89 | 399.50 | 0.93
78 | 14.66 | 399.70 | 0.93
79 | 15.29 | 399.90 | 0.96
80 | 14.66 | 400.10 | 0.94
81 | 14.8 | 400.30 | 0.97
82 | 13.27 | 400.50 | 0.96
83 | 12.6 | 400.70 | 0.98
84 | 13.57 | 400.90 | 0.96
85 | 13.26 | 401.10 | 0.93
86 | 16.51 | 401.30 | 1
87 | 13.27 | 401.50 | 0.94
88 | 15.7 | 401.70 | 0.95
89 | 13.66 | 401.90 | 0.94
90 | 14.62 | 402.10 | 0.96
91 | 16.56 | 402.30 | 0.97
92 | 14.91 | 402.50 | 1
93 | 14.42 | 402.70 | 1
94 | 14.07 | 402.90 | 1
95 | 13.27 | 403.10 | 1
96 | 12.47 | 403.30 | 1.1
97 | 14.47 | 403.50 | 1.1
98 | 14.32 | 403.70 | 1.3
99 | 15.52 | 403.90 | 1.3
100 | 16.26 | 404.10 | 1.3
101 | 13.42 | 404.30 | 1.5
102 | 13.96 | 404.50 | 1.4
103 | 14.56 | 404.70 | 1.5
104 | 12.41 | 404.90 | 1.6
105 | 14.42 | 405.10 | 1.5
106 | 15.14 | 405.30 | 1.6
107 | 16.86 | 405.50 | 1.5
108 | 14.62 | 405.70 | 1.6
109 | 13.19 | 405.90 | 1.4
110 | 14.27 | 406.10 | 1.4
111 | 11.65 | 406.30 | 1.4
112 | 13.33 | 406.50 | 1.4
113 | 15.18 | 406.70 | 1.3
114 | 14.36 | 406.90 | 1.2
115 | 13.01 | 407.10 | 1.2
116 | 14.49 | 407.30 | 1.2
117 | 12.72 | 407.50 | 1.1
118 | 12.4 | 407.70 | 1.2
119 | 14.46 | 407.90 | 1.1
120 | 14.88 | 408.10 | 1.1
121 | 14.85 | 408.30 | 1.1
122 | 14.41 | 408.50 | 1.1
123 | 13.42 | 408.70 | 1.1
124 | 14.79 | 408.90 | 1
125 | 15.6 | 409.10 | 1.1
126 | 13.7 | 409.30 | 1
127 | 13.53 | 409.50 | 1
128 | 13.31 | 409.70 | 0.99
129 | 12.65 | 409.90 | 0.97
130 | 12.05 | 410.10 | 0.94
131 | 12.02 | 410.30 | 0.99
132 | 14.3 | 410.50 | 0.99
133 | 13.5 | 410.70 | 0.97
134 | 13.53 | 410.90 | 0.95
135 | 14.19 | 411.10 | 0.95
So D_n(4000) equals 1.9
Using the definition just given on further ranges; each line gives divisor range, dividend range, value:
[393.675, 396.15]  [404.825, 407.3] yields 1.71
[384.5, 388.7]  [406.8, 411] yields 2.14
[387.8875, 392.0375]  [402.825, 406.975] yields 1.60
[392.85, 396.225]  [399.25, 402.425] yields 1.90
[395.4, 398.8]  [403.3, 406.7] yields 1.69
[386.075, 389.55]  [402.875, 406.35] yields 2.05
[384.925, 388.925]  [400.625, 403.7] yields 2.12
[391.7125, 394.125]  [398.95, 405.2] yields 2.11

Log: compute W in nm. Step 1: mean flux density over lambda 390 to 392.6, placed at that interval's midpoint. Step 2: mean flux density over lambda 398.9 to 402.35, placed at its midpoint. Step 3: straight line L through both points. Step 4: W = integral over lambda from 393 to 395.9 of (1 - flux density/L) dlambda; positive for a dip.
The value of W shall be 0.93 nm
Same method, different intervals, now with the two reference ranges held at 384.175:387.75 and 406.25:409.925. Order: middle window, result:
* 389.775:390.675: -0.16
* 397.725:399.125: -0.20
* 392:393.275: 0.31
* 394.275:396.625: 0.34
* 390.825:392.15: -0.39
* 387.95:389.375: -0.03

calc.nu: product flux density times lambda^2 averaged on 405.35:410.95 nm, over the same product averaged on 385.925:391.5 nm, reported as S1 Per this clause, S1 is 1.8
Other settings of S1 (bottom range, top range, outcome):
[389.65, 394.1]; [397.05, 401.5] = 1.51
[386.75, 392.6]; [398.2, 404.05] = 1.68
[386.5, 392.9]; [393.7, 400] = 1.15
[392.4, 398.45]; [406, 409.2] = 1.91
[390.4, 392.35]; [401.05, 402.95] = 1.49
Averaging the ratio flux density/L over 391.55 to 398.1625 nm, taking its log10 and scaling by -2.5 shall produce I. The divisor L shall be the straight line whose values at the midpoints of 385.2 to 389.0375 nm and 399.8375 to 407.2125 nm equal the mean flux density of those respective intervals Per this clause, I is 0.32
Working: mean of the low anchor 7.29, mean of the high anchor 14.3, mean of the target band 7.86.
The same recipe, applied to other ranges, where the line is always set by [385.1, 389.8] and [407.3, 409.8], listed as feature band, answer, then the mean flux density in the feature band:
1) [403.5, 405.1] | -0.13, 14.4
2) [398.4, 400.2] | -0.22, 13.8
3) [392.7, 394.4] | 0.46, 6.17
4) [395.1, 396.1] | 0.03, 9.8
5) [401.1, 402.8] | -0.23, 14.9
